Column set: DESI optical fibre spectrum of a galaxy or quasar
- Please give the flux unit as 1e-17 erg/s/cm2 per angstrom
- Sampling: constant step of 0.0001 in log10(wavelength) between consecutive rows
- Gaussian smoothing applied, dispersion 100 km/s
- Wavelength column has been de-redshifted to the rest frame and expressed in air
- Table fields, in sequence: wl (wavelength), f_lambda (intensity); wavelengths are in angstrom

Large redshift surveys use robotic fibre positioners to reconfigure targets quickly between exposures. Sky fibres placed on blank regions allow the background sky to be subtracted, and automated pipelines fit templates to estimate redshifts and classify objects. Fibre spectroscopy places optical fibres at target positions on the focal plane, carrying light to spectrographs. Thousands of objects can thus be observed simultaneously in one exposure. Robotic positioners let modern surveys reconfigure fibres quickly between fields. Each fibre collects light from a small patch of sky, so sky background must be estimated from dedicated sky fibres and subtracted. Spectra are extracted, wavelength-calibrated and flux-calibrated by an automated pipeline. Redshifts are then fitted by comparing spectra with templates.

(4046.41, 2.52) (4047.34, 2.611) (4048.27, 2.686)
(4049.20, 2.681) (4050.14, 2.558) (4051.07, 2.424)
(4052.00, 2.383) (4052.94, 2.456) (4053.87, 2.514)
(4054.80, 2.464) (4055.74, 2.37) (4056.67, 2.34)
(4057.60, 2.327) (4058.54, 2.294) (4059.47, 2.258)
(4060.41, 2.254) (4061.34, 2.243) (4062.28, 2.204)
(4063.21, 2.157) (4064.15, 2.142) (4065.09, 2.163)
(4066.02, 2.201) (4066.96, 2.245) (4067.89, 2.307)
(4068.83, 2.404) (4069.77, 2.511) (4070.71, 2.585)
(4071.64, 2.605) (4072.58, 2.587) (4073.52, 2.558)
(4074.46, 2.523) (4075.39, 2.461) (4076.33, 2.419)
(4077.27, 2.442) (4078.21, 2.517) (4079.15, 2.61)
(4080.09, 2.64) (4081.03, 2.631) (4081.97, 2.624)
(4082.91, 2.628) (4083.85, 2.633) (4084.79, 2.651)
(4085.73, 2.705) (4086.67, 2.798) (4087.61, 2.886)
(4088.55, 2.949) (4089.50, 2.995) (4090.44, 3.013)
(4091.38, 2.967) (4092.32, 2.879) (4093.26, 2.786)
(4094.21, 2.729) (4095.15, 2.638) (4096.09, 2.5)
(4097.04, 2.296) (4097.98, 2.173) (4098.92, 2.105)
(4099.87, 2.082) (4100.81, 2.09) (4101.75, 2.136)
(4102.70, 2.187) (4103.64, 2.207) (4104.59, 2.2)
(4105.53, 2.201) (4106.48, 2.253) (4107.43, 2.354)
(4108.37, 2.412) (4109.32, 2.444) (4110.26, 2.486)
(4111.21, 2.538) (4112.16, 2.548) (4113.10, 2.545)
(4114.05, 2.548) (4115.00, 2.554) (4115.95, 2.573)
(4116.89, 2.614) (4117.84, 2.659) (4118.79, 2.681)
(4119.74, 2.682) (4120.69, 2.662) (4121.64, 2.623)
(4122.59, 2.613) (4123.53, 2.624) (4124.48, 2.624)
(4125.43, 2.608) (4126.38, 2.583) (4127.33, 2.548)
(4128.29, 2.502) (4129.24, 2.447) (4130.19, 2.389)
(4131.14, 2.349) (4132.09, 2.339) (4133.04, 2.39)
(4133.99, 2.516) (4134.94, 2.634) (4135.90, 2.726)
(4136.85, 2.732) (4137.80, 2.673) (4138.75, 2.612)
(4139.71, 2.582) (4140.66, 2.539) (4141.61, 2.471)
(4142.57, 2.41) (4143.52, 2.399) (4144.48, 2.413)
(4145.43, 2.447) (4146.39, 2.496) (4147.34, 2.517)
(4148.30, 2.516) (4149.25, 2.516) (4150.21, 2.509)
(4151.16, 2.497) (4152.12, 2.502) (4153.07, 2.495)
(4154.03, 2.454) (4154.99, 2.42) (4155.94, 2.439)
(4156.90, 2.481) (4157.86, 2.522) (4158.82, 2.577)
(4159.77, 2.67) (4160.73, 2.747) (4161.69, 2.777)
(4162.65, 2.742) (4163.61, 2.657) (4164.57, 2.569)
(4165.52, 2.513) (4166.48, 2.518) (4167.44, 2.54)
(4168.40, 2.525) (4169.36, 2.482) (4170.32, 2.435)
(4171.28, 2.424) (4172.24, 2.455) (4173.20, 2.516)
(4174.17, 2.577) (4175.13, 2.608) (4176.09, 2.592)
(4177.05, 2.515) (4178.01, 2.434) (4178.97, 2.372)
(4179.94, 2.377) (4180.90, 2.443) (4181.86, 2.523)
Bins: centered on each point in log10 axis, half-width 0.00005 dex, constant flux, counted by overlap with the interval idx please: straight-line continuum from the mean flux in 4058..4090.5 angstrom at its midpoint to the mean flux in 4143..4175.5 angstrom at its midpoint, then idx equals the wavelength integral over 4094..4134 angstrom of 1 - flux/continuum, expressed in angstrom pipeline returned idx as 1.1 angstrom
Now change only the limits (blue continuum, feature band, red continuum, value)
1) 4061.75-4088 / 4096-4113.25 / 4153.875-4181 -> 1.5 angstrom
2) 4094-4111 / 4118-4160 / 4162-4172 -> -1.6 angstrom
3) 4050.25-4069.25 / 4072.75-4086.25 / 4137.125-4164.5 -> -1.2 angstrom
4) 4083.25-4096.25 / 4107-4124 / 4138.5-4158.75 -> 0.6 angstrom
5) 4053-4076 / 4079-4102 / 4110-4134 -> -1.5 angstrom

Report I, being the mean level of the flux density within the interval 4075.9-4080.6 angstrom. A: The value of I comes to 2.53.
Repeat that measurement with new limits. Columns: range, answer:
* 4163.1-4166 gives 2.59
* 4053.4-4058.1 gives 2.4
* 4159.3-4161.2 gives 2.71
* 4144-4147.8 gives 2.47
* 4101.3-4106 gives 2.19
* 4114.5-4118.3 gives 2.6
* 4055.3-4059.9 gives 2.32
